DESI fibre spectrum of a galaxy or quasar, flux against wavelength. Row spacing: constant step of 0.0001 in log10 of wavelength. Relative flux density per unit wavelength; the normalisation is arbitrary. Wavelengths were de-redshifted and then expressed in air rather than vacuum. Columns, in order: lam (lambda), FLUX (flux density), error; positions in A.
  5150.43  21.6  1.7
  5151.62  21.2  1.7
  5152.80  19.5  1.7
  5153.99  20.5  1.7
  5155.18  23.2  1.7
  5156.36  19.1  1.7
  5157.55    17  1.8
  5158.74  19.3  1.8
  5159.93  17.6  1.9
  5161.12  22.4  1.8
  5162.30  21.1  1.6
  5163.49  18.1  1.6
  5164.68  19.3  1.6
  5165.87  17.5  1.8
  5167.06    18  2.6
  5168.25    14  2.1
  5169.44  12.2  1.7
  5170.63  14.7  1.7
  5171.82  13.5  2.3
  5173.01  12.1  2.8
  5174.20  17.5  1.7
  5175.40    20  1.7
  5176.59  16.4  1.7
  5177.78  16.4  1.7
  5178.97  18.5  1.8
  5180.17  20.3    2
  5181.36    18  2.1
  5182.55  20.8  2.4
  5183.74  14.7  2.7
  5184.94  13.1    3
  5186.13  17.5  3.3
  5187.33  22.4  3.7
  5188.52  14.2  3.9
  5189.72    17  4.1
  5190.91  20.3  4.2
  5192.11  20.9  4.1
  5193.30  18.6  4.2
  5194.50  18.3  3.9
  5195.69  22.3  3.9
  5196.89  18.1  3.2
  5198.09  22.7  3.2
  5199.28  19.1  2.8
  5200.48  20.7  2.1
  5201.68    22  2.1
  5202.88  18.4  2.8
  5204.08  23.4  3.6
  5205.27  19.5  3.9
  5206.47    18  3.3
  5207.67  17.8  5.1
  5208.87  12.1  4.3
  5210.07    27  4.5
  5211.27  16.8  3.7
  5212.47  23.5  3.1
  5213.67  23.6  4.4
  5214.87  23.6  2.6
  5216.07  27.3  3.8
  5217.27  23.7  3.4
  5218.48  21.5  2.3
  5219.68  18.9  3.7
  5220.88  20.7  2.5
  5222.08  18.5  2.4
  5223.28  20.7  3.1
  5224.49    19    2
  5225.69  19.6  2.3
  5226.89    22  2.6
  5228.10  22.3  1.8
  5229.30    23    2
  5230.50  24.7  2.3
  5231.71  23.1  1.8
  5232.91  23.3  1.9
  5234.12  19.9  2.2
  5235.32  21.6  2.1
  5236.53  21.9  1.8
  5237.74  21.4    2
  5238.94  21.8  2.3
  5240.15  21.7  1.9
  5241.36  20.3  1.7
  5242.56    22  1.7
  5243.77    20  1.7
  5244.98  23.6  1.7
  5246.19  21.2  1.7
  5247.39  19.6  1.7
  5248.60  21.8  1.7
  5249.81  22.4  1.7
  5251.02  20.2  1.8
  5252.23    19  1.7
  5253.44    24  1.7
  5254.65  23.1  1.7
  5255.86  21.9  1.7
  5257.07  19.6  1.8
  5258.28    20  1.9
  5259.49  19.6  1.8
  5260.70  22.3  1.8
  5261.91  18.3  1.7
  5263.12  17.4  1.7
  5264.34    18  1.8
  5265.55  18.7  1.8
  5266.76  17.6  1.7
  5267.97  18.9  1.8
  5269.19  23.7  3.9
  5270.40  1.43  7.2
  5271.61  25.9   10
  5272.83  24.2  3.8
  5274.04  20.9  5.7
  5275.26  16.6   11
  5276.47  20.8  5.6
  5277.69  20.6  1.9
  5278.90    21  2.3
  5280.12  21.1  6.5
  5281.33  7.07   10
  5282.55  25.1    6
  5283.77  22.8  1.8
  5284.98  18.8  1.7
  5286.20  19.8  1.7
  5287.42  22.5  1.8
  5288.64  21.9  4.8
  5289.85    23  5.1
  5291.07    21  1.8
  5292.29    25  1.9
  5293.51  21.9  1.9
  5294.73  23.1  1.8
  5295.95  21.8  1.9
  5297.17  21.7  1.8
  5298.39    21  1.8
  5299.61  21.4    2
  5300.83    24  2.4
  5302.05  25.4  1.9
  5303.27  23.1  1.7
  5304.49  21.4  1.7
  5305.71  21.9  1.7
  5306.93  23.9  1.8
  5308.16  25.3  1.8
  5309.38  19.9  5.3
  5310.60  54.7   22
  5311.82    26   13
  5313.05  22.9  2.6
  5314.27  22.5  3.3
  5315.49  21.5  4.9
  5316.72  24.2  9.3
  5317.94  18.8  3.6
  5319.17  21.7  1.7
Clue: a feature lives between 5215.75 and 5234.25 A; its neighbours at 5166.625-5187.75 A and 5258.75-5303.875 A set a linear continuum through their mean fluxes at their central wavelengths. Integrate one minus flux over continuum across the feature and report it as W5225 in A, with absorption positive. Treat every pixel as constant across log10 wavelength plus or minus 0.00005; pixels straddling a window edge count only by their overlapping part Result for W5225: -3.36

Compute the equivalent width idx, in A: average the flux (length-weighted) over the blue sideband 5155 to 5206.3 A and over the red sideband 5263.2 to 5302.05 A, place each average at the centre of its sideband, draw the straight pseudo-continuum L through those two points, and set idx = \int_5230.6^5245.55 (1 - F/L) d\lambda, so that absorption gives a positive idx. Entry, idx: -1.77 A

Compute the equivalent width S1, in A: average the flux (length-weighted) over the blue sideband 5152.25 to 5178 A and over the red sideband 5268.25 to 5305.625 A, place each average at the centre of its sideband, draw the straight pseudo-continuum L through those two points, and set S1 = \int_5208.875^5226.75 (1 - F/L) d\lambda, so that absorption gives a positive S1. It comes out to -2.18 A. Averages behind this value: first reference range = 17.7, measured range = 21.4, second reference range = 20.9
